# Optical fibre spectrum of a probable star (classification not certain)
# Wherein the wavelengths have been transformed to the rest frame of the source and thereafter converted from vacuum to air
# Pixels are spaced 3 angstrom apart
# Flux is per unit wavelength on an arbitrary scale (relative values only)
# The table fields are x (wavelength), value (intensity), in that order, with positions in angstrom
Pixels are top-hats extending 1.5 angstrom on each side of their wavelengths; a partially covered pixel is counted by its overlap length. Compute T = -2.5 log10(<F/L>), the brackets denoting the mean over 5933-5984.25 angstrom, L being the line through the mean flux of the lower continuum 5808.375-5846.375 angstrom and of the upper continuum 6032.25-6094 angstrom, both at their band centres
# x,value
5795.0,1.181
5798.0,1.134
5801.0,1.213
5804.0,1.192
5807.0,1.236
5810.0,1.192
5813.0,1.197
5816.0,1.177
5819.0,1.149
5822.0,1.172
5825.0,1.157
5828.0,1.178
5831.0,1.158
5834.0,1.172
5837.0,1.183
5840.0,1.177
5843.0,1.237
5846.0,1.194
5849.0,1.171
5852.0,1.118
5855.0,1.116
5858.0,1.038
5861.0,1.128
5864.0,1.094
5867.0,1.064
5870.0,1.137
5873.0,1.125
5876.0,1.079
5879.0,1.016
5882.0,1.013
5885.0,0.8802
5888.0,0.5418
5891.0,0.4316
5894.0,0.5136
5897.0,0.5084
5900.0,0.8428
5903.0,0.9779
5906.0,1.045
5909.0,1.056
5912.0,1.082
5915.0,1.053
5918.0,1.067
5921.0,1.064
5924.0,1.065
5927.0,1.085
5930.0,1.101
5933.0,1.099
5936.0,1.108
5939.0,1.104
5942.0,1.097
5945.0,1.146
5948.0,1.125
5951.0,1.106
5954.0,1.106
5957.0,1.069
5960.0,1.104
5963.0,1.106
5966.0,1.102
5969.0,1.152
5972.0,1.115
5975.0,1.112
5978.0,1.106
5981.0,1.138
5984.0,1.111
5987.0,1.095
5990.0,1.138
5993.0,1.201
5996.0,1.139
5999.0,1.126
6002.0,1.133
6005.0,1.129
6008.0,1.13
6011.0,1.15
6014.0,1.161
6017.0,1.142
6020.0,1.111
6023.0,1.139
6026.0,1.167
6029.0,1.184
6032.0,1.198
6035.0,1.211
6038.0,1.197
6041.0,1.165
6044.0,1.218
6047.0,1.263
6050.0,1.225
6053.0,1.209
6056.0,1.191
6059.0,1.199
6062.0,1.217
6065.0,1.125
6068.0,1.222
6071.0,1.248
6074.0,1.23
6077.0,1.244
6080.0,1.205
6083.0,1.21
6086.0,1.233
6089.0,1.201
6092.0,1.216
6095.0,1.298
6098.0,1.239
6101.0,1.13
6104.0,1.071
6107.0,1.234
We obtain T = 0.08 mag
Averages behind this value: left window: 1.18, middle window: 1.11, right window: 1.21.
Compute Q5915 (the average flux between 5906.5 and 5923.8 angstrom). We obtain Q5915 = 1.06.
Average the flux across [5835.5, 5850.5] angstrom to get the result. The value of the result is 1.19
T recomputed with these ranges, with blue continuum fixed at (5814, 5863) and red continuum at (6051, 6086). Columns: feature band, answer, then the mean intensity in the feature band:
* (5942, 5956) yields 0.063 mag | 1.12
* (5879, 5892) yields 0.464 mag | 0.762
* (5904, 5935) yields 0.102 mag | 1.07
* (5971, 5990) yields 0.071 mag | 1.11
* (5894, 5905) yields 0.480 mag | 0.753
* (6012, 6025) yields 0.055 mag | 1.14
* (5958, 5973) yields 0.068 mag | 1.11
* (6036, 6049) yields -0.006 mag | 1.21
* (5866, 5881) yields 0.080 mag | 1.08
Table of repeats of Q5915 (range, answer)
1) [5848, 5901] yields 0.933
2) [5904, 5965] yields 1.09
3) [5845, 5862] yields 1.13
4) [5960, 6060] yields 1.16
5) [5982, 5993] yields 1.13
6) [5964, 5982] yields 1.12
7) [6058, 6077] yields 1.21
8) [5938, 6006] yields 1.12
